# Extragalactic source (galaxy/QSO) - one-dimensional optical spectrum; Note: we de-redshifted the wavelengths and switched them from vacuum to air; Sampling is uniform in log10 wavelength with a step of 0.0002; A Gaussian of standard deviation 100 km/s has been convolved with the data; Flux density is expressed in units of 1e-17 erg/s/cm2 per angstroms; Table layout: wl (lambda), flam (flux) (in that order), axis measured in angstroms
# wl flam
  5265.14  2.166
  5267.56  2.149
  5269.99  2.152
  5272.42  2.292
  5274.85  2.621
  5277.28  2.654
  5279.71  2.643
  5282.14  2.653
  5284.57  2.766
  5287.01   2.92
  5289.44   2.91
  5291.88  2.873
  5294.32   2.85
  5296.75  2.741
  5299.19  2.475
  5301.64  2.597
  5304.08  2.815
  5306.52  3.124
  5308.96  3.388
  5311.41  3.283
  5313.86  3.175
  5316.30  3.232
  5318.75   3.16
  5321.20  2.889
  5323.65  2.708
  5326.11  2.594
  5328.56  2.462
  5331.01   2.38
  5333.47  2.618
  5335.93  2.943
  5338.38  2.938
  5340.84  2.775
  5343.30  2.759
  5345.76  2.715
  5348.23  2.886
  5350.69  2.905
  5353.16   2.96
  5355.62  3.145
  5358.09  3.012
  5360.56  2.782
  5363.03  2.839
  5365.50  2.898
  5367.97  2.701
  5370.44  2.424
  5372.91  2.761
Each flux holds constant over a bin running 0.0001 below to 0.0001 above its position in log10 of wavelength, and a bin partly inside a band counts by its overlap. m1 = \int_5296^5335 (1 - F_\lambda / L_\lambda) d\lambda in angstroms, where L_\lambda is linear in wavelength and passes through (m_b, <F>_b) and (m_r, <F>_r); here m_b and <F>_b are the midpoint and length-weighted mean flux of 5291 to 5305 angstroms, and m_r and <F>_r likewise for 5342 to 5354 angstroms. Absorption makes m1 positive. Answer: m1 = -1.3 angstroms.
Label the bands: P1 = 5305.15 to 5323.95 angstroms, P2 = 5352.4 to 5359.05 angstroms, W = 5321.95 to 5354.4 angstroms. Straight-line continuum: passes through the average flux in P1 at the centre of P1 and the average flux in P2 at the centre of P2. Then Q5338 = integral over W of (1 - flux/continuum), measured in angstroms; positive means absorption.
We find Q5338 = 3.6 angstroms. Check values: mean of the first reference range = 3.14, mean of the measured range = 2.74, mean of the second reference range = 3.05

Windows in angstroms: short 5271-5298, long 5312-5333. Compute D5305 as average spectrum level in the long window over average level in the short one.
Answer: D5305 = 1.04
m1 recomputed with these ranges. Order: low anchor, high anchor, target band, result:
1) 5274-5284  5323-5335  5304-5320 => -3.75 angstroms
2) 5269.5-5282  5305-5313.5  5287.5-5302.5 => 0.85 angstroms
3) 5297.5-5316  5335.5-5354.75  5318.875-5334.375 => 1.46 angstroms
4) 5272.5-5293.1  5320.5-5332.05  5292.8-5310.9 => -1.37 angstroms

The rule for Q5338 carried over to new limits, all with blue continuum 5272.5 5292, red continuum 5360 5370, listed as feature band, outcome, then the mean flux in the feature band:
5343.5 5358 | -0.8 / 2.92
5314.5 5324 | -1.0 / 3.04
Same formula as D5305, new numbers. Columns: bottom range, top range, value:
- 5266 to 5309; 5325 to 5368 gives 1.04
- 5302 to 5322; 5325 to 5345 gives 0.86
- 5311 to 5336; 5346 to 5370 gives 1.01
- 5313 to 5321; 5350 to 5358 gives 0.95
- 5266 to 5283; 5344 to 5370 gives 1.17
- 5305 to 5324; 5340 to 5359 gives 0.92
